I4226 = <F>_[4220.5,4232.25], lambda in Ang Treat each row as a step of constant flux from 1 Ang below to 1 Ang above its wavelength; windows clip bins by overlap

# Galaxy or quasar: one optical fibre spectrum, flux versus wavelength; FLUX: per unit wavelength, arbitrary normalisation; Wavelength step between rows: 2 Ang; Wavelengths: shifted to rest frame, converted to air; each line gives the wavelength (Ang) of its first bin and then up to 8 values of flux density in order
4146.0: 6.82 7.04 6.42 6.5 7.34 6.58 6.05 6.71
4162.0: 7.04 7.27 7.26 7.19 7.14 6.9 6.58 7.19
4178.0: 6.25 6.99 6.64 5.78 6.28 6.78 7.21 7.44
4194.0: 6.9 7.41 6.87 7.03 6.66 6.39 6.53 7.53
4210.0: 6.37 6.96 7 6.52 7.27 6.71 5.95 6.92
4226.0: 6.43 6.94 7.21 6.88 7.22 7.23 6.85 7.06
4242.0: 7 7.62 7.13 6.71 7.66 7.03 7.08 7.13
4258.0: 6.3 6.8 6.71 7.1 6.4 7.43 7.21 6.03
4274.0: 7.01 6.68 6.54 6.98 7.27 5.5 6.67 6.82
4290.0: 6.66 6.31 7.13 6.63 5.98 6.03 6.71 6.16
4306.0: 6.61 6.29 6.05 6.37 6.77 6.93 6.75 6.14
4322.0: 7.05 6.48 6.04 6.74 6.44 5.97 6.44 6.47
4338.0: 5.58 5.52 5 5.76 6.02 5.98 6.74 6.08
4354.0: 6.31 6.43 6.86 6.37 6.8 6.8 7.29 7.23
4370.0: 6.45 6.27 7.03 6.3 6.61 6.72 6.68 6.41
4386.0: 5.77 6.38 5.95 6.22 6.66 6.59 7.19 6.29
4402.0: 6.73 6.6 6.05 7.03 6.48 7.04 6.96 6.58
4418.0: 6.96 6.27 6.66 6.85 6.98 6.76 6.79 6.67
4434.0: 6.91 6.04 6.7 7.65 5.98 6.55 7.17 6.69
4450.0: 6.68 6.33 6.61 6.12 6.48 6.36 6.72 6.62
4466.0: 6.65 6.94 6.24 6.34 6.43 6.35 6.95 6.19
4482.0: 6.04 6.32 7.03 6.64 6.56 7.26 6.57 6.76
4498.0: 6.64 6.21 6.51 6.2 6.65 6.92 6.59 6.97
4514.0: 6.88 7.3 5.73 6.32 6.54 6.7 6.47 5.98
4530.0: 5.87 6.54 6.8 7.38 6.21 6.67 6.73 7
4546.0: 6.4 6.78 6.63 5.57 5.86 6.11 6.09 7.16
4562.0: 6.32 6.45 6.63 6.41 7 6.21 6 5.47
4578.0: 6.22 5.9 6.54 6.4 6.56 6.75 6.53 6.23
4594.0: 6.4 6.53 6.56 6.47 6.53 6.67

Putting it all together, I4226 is 6.71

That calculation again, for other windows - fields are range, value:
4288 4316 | 6.47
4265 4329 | 6.57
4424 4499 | 6.62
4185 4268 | 6.91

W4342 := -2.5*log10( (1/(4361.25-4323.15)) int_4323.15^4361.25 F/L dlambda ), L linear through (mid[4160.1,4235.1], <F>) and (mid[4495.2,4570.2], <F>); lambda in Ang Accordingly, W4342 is 0.091 mag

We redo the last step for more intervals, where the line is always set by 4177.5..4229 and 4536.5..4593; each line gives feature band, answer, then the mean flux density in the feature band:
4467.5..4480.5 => 0.000 mag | 6.49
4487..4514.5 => -0.034 mag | 6.66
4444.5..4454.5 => -0.030 mag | 6.69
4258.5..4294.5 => -0.006 mag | 6.72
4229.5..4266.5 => -0.046 mag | 7.01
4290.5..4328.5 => 0.029 mag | 6.48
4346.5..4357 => 0.054 mag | 6.29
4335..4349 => 0.151 mag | 5.76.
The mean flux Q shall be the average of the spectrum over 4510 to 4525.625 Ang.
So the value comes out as 6.62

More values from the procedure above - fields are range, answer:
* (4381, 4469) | 6.61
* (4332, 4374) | 6.33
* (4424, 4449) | 6.75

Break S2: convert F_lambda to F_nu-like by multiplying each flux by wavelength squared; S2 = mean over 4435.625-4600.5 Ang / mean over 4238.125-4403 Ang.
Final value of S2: 1.1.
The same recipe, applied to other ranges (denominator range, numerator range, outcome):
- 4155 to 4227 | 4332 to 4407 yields 1.02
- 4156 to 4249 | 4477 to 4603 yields 1.10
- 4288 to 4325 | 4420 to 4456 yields 1.09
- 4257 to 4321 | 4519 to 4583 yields 1.09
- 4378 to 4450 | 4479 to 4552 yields 1.04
